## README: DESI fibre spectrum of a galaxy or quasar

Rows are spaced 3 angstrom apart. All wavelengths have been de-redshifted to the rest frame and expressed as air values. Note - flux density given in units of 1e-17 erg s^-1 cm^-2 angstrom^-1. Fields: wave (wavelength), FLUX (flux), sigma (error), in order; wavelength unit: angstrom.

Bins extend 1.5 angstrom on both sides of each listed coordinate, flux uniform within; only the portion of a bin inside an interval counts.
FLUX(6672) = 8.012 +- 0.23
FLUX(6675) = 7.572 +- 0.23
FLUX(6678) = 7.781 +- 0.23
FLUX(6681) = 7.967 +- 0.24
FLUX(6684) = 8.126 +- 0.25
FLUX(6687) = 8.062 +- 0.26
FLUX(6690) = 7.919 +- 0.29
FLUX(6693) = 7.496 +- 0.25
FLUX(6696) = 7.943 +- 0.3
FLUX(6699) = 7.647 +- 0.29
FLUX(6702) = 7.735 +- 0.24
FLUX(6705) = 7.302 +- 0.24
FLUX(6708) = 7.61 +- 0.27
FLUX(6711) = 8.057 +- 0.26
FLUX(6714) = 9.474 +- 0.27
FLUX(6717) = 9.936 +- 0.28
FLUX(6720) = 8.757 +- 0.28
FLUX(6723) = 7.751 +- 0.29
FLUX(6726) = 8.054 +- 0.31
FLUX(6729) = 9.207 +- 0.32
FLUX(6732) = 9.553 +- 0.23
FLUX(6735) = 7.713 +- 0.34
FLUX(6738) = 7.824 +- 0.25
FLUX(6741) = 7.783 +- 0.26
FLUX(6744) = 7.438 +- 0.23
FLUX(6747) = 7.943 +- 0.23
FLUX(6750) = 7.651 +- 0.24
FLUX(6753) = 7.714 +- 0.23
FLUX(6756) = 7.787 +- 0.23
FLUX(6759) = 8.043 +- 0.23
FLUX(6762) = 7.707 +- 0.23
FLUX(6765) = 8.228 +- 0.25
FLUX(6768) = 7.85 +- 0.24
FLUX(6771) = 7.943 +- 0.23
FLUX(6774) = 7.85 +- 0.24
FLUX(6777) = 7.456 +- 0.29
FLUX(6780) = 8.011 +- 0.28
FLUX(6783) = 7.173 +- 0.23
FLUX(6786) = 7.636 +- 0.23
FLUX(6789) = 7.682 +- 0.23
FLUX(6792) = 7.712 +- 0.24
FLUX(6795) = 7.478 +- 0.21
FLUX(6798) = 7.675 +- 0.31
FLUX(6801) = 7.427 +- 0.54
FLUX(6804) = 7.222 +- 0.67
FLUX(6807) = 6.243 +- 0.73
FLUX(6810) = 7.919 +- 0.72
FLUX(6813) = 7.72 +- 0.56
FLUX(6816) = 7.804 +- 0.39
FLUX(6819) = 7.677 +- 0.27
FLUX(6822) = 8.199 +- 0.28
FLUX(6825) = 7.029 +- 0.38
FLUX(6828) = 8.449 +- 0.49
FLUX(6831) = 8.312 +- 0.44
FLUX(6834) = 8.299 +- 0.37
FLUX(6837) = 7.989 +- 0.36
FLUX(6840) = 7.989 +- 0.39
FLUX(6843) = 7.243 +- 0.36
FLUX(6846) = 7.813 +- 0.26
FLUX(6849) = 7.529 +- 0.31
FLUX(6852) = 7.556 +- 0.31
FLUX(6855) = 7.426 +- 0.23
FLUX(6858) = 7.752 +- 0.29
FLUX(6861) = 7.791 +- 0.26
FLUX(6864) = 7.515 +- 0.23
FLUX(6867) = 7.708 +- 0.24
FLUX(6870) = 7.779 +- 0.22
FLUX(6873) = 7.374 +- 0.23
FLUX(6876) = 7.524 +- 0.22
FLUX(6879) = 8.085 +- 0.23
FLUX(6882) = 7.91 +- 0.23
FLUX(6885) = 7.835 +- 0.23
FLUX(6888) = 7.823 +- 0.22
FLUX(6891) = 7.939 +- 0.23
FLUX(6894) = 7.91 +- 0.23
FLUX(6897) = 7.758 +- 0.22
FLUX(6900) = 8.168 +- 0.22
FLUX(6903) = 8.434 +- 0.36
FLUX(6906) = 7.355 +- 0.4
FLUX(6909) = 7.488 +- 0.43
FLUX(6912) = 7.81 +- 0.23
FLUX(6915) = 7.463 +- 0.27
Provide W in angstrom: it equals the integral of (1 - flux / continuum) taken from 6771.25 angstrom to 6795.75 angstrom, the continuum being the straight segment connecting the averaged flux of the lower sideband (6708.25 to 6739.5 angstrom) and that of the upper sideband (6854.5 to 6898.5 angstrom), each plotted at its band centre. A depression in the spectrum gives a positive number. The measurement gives 1.8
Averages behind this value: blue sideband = 8.59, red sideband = 7.75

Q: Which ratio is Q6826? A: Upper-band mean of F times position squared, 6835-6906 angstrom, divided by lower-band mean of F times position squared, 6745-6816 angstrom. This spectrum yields 1.04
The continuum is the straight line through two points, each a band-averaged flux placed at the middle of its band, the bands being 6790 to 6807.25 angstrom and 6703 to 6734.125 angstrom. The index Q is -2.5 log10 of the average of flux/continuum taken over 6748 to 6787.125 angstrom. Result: 0.01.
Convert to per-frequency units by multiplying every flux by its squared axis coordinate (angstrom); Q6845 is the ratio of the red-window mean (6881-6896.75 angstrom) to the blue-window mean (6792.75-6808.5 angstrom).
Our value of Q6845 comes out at 1.12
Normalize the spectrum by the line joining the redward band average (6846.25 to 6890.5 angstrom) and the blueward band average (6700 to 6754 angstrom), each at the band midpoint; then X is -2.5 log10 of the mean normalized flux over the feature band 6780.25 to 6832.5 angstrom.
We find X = 0.04 mag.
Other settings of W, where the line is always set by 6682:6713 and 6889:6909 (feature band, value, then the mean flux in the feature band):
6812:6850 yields 0.1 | 7.86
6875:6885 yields 0.0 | 7.85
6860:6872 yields 0.3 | 7.68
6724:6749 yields -1.1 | 8.17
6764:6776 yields -0.1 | 7.94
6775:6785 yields 0.4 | 7.57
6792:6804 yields 0.5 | 7.51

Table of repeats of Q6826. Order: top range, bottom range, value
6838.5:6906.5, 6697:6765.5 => 1.00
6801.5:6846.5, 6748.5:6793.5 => 1.01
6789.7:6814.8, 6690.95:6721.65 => 0.93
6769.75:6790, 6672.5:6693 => 1.00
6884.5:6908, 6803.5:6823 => 1.07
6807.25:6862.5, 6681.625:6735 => 0.98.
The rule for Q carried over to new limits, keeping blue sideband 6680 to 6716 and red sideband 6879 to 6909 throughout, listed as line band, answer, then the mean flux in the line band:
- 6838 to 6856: 0.04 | 7.61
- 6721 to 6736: -0.07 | 8.49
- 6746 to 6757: 0.03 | 7.77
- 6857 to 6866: 0.03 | 7.68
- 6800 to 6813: 0.10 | 7.25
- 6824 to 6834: -0.02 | 8.03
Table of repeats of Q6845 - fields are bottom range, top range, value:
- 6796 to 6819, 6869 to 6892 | 1.07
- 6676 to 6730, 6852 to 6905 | 1.01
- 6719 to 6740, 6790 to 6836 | 0.94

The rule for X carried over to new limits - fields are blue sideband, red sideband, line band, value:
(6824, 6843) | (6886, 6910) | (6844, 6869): 0.04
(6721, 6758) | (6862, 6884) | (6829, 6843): -0.04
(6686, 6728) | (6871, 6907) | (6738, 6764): 0.04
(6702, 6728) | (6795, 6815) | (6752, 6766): 0.00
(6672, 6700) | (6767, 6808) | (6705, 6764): -0.07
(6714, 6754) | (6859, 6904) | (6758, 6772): 0.03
